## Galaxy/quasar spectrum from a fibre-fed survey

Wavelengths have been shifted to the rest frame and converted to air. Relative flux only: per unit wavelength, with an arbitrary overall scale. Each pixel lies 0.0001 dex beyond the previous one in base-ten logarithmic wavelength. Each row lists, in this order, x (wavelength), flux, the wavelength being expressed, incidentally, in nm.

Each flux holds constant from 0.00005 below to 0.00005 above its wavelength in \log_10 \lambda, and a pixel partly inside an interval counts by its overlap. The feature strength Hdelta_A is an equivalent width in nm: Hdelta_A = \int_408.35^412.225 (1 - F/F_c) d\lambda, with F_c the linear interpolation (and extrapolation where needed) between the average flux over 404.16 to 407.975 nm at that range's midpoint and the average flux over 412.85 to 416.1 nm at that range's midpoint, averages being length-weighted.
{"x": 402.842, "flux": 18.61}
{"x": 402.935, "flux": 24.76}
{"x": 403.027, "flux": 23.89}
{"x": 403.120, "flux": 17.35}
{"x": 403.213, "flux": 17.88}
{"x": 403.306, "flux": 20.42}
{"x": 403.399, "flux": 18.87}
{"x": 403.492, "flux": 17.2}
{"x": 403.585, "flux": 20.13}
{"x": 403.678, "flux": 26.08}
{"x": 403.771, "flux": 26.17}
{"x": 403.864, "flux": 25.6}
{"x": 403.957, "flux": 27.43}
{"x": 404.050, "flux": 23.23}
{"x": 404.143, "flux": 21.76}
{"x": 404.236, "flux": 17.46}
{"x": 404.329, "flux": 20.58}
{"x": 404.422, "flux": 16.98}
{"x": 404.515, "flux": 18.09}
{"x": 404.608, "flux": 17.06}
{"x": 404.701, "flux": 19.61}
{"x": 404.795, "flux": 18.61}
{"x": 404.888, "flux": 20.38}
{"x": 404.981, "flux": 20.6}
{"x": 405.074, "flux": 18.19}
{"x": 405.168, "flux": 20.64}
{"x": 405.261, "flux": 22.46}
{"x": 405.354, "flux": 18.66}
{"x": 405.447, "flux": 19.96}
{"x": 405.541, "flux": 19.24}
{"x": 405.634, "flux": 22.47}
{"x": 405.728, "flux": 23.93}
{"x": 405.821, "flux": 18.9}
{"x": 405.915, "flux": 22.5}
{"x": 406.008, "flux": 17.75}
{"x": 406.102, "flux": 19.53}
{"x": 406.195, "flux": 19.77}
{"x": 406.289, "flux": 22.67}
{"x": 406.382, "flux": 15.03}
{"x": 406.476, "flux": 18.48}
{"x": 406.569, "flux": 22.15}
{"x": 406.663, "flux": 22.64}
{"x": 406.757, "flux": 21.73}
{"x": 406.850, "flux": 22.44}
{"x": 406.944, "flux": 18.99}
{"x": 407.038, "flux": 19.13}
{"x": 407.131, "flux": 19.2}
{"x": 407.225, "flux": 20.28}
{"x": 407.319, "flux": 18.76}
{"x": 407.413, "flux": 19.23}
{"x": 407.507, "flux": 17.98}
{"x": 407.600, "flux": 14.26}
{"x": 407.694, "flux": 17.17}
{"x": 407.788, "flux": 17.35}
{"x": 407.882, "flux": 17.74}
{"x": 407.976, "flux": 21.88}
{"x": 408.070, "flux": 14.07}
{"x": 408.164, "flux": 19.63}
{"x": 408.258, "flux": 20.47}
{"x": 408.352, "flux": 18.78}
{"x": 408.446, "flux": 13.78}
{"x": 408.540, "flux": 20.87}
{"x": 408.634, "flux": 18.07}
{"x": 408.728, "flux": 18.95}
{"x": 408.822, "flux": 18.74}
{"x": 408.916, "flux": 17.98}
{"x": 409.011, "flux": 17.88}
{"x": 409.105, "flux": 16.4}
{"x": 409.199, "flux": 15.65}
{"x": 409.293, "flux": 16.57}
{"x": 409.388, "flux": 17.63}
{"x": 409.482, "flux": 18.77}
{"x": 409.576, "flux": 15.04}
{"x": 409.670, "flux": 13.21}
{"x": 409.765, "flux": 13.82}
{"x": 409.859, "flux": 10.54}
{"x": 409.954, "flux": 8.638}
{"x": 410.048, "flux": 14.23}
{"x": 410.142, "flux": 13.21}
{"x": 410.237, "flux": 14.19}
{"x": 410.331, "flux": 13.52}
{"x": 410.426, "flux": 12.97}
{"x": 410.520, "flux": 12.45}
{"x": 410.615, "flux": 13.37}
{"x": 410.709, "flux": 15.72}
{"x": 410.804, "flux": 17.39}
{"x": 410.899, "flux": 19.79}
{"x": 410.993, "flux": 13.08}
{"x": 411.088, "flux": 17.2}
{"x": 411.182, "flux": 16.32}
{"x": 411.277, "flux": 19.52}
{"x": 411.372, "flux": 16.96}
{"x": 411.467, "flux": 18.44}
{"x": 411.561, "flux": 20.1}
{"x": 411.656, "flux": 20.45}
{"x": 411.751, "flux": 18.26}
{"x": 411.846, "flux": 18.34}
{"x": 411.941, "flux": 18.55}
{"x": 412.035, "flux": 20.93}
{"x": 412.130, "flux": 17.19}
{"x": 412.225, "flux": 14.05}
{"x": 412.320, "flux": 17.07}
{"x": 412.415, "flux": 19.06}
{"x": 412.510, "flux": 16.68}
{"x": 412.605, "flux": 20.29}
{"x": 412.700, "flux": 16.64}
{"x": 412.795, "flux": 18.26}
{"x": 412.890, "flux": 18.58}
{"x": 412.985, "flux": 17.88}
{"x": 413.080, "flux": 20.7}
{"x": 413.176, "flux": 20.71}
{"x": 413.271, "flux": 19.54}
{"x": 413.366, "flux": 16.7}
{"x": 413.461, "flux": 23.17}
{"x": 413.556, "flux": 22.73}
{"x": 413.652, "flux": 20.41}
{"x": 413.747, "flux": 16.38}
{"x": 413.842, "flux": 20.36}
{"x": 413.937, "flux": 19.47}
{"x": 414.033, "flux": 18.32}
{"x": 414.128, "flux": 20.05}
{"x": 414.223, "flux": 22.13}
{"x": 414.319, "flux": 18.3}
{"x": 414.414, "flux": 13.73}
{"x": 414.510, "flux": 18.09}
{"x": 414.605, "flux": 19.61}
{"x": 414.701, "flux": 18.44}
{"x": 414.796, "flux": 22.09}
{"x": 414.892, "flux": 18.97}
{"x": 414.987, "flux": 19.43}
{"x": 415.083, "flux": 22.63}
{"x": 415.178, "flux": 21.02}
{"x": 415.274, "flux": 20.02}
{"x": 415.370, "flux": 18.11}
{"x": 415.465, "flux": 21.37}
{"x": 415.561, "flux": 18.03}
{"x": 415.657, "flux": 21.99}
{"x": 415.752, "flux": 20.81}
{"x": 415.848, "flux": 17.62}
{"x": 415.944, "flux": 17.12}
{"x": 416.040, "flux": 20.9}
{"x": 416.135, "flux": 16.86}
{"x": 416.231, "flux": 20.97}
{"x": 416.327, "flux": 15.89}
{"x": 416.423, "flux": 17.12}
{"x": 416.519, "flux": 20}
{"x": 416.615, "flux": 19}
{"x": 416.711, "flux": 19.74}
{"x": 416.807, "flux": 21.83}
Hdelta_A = 0.628 nm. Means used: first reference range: 19.5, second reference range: 19.6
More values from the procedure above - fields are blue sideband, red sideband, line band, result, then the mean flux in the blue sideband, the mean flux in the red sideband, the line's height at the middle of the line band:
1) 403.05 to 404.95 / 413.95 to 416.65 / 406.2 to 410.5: 0.59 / 20.6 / 19.2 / 20.1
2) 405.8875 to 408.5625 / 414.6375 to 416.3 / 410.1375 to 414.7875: 0.37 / 19.1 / 19.7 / 19.5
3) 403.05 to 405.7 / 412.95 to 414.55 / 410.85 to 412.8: 0.16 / 20.5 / 19.3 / 19.6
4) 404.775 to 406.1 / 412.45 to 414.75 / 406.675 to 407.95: 0.07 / 20.3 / 19.1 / 20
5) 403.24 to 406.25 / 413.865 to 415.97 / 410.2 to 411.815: 0.28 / 20.6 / 19.5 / 19.9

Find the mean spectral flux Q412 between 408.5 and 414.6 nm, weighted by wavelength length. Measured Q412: 17.4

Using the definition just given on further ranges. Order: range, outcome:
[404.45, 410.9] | 17.9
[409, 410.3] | 14.6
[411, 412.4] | 18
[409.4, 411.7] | 15.4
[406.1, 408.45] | 19.1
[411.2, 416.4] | 19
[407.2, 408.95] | 18.2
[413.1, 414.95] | 19.4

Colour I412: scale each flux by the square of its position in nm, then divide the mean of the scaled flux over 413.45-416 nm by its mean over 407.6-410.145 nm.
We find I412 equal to 1.22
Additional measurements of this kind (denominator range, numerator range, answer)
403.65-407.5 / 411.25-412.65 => 0.92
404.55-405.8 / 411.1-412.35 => 0.93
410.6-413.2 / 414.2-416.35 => 1.09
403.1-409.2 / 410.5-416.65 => 0.99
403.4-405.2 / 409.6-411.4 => 0.72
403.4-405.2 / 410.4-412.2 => 0.86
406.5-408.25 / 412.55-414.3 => 1.05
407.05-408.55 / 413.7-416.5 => 1.09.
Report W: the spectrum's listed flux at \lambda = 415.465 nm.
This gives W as 21.37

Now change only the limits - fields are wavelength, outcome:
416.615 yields 19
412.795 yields 18.26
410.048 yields 14.23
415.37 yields 18.11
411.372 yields 16.96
